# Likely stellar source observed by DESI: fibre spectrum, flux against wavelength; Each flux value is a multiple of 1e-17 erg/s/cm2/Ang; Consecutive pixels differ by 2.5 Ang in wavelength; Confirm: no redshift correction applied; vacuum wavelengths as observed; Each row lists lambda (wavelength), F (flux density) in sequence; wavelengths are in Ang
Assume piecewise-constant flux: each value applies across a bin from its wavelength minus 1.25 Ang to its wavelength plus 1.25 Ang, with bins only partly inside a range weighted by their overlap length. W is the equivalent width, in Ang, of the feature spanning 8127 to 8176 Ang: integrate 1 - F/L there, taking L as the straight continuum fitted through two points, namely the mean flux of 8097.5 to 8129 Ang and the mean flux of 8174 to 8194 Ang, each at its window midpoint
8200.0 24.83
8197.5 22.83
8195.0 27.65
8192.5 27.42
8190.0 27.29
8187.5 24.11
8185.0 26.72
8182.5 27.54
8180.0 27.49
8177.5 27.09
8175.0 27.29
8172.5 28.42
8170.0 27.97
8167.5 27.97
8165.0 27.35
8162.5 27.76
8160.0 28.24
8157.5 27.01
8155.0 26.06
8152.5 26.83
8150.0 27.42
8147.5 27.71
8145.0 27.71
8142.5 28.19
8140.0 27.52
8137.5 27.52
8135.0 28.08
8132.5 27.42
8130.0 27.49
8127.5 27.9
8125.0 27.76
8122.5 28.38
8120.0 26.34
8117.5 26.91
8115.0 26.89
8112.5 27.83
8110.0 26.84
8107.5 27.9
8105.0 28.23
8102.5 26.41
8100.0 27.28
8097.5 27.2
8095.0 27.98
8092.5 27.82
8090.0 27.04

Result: -0.9 Ang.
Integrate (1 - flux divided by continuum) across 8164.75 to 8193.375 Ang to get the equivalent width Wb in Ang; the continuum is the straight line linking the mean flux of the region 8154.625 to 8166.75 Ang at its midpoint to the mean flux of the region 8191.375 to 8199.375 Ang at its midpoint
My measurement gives -0.68 Ang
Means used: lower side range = 27.4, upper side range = 25.9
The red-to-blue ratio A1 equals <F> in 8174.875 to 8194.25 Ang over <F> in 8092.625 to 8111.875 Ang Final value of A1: 0.98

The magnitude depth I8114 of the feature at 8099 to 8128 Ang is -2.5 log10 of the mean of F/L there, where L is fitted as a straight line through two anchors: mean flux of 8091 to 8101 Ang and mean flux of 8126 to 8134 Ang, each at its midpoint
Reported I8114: 0.01 mag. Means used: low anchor 27.6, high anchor 27.6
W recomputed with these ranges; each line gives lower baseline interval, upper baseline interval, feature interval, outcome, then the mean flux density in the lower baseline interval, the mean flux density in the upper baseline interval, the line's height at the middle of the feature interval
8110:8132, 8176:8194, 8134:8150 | -0.3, 27.4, 26.8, 27.2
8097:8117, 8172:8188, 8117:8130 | -0.1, 27.3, 27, 27.2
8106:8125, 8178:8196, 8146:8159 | 0.0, 27.3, 26.9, 27.1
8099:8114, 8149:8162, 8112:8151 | -0.4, 27.4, 27.1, 27.3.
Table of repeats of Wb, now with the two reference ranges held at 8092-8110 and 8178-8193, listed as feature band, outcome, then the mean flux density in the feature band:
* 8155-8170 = -0.3 Ang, 27.6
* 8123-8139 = -0.3 Ang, 27.7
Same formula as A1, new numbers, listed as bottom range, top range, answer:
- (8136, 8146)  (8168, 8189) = 0.98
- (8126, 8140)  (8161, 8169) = 1.00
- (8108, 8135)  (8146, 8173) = 1.00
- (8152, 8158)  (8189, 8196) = 1.03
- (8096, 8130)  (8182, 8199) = 0.95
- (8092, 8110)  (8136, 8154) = 1.00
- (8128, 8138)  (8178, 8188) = 0.97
